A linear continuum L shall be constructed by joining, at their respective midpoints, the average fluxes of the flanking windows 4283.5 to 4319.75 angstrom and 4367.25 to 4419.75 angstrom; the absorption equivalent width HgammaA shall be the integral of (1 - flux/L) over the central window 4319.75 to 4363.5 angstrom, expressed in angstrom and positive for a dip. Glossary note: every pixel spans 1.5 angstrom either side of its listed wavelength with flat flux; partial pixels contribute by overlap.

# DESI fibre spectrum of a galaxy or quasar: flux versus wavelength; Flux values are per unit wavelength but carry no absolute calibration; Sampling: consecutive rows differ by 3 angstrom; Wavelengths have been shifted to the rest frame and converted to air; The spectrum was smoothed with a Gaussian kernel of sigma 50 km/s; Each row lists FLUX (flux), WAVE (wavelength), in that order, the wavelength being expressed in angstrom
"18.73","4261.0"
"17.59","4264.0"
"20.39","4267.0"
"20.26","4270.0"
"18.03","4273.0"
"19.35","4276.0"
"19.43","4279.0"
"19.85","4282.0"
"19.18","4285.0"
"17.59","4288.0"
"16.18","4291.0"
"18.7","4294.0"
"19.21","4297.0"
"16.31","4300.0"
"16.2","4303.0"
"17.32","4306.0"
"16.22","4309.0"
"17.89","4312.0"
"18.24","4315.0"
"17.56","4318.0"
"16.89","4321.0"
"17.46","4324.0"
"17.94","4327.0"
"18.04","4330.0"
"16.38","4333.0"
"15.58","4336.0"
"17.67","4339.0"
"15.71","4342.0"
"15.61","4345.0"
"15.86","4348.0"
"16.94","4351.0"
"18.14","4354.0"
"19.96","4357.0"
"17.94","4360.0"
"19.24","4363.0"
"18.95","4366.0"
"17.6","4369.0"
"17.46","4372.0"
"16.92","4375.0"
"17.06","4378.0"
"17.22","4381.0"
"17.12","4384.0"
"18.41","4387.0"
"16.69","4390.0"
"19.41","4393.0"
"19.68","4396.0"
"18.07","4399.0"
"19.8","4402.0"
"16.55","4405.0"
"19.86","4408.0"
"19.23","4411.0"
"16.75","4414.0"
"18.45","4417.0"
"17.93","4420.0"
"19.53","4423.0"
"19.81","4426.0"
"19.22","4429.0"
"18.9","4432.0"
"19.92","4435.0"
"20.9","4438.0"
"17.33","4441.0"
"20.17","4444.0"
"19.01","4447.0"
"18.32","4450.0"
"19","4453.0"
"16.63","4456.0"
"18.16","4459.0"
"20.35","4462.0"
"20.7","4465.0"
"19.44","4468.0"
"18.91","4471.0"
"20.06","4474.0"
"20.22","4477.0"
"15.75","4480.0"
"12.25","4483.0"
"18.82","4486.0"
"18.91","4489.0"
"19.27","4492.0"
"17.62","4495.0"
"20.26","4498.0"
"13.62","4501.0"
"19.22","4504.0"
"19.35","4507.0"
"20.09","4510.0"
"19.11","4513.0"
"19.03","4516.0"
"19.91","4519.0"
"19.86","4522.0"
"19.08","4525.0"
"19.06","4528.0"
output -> 1.2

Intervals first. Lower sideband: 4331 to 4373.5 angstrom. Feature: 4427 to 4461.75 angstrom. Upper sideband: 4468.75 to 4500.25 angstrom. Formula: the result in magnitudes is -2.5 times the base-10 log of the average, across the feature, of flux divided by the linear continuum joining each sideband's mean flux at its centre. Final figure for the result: -0.06 mag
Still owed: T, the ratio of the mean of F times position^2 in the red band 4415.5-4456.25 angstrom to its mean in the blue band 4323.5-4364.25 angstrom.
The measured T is 1.1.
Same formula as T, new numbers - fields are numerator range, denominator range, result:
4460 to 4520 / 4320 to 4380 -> 1.14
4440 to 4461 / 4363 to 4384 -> 1.08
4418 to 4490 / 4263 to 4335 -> 1.12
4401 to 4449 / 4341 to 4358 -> 1.15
